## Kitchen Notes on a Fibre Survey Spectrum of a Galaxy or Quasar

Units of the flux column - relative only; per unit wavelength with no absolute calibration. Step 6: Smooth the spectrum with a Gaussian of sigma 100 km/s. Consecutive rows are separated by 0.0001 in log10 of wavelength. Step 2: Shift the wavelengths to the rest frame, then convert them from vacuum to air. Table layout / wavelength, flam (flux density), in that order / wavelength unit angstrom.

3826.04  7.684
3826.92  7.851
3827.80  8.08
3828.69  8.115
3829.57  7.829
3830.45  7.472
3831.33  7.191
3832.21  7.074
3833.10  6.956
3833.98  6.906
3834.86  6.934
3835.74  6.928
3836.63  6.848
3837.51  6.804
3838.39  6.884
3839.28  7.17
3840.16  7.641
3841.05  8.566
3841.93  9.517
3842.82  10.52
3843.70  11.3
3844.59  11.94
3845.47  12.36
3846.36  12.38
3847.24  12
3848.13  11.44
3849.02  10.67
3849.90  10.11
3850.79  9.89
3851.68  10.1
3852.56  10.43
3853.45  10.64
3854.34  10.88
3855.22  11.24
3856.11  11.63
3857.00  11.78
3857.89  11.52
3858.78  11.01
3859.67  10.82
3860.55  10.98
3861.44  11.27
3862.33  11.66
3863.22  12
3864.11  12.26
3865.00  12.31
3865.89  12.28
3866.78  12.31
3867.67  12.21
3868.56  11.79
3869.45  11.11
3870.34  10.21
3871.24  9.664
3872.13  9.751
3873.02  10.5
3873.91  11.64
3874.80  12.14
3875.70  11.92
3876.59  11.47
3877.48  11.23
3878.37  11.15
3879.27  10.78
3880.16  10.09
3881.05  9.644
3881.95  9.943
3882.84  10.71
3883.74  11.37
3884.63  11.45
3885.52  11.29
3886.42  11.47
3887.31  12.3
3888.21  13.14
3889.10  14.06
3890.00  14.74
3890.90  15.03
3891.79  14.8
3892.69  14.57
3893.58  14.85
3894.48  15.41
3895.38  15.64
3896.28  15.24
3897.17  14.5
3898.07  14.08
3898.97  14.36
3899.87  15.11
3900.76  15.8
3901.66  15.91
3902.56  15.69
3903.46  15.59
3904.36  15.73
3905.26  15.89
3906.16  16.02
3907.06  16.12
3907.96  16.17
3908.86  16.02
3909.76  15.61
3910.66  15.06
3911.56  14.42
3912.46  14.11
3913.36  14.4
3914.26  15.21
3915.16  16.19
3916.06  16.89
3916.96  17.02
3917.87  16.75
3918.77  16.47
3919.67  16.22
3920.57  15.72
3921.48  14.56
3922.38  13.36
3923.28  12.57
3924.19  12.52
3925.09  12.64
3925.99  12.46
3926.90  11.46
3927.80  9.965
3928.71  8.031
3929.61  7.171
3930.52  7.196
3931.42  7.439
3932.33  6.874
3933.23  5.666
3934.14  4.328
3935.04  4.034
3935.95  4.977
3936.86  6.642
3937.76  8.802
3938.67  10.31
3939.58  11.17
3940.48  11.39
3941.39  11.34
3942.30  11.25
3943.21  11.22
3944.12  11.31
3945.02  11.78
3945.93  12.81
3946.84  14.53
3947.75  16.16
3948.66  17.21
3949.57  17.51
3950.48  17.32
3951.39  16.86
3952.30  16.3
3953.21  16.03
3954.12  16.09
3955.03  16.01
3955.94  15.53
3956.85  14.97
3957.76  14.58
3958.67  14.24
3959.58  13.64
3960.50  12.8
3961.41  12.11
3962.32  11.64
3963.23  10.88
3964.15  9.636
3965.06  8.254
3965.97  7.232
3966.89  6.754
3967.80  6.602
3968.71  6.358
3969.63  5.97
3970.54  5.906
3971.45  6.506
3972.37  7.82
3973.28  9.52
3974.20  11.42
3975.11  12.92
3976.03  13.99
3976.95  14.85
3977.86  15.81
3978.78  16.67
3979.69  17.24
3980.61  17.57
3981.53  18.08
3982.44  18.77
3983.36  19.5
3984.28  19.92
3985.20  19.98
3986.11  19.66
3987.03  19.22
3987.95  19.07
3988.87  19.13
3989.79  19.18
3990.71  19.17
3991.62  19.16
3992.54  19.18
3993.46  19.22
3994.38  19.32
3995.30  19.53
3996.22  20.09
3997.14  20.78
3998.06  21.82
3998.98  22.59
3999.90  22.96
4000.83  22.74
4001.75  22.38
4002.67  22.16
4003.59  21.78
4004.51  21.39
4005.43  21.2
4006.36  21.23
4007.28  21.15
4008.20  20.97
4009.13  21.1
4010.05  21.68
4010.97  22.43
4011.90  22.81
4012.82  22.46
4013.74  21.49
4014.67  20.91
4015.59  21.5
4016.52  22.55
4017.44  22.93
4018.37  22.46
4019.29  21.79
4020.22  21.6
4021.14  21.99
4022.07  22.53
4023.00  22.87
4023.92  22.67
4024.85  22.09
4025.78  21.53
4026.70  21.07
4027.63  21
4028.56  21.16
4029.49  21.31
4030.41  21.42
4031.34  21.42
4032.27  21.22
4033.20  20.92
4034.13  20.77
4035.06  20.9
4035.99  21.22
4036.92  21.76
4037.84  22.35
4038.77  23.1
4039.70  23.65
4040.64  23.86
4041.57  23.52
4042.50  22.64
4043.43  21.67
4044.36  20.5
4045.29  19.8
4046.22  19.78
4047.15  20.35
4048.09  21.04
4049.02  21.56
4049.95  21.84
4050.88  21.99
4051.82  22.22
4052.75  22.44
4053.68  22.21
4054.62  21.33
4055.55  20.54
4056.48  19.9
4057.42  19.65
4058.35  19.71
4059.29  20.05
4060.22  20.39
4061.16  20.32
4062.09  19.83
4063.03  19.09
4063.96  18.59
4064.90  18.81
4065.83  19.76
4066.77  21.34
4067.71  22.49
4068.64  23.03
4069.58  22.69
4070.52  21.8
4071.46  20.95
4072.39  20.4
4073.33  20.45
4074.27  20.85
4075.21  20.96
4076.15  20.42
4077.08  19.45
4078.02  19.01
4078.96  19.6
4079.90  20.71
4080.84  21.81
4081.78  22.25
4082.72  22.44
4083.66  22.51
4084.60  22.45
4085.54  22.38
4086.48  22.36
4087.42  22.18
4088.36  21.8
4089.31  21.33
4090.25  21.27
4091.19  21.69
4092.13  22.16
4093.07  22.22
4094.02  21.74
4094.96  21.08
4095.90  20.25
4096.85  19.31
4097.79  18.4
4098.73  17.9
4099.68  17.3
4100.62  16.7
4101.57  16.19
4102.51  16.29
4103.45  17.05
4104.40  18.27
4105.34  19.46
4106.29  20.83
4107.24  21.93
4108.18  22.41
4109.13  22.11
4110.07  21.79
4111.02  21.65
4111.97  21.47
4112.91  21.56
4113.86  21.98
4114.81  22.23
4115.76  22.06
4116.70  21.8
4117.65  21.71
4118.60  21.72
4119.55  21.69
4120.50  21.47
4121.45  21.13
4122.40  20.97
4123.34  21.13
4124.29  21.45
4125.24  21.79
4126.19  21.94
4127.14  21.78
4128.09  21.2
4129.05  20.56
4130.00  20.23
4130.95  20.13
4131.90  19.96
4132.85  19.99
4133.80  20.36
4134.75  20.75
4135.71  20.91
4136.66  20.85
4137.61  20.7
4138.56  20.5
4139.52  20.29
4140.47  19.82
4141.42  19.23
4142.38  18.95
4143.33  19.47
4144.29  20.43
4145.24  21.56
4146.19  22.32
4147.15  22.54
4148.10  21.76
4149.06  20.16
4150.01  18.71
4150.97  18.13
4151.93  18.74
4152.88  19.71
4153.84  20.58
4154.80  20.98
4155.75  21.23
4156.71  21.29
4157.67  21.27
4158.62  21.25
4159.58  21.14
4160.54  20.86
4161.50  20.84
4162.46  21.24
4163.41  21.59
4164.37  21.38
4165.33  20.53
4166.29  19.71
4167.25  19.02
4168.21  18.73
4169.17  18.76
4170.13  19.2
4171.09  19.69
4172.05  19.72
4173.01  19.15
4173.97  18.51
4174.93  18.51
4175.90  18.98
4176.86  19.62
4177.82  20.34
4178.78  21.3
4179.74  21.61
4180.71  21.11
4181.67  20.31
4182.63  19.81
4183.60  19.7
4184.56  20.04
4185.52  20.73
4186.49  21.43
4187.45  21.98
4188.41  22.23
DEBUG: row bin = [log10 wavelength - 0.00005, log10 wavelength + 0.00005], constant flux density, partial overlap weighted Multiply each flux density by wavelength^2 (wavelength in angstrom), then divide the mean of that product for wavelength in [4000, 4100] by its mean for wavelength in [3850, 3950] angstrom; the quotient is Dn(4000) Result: 1.9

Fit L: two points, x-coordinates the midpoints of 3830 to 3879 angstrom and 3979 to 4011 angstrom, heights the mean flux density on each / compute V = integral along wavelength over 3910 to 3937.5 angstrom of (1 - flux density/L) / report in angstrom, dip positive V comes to 6.1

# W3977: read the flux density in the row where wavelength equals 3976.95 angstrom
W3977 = 14.85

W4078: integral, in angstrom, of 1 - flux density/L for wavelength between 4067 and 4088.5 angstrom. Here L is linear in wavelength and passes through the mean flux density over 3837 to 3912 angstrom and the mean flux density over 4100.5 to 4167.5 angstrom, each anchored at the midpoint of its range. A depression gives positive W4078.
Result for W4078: -2.98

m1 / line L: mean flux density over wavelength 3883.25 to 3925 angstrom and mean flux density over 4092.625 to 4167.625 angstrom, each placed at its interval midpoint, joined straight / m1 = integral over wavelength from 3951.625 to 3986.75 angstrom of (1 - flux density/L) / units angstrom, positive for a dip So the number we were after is 6.78 angstrom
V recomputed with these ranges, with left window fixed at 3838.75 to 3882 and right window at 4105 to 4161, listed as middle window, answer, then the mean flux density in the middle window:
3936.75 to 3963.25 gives 1.29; 13.5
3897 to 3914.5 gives -3.76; 15.3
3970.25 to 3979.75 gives 2.01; 12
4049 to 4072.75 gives -3.37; 20.9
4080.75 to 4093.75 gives -1.90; 22.1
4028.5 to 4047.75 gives -4.57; 21.6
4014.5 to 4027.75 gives -4.09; 22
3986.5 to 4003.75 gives -4.99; 20.5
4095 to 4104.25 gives 0.85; 17.9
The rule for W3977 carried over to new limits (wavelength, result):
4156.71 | 21.29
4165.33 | 20.53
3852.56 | 10.43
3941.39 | 11.34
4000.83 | 22.74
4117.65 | 21.71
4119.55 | 21.69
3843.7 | 11.3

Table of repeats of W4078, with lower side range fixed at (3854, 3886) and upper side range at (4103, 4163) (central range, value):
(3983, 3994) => -2.7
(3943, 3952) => -0.5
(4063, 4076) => -1.6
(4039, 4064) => -4.6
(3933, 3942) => 3.8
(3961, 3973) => 5.4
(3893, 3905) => -2.9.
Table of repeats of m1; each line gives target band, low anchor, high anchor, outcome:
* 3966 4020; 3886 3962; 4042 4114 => -4.0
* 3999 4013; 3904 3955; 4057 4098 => -4.0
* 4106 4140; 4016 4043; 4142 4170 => -0.7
